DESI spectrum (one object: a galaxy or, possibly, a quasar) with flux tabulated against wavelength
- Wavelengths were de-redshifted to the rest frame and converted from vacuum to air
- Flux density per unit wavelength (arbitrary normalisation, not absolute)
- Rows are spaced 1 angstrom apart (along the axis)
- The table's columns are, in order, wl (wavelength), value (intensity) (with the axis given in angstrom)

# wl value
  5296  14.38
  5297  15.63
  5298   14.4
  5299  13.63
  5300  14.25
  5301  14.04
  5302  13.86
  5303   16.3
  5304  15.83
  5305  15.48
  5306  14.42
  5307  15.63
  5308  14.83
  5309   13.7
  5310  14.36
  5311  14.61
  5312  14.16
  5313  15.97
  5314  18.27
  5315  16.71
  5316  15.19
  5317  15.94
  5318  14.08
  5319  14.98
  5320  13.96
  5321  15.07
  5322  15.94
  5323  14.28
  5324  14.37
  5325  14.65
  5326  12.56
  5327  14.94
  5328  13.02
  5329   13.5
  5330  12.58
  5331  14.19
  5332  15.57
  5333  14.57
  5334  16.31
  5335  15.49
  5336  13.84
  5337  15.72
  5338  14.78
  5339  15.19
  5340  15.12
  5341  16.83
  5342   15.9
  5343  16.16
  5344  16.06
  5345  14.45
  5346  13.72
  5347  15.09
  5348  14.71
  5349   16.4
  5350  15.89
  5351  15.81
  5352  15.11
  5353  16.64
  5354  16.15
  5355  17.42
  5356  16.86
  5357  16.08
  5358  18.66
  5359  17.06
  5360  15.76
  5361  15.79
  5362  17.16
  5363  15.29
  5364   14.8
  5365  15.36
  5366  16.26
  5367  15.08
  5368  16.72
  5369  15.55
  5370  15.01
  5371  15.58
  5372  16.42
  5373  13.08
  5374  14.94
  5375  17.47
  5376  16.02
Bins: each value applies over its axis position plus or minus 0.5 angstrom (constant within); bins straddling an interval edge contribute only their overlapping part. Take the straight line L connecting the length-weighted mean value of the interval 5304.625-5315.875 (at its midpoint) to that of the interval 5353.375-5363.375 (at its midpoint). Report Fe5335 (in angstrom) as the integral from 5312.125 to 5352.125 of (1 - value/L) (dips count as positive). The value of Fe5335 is 2.1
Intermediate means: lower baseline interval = 15.3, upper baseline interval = 16.6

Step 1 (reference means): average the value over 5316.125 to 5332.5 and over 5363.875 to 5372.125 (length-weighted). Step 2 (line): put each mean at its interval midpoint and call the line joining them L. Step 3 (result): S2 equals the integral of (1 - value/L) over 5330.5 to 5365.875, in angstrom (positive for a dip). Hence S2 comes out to -1.5 angstrom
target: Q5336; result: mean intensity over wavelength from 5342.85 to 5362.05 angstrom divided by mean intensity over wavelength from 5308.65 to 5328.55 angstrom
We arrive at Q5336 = 1.1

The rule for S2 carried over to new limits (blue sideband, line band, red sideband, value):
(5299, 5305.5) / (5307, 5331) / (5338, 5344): 0.9 angstrom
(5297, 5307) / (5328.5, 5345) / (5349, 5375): 0.4 angstrom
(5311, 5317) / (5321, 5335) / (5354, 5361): 1.6 angstrom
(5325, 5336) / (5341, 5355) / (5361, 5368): -0.6 angstrom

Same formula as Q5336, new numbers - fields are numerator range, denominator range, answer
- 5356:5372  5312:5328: 1.07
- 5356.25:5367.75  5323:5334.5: 1.14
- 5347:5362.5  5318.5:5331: 1.15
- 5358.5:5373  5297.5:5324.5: 1.05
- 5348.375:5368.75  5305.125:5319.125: 1.06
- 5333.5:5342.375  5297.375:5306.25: 1.05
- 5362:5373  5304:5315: 1.02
